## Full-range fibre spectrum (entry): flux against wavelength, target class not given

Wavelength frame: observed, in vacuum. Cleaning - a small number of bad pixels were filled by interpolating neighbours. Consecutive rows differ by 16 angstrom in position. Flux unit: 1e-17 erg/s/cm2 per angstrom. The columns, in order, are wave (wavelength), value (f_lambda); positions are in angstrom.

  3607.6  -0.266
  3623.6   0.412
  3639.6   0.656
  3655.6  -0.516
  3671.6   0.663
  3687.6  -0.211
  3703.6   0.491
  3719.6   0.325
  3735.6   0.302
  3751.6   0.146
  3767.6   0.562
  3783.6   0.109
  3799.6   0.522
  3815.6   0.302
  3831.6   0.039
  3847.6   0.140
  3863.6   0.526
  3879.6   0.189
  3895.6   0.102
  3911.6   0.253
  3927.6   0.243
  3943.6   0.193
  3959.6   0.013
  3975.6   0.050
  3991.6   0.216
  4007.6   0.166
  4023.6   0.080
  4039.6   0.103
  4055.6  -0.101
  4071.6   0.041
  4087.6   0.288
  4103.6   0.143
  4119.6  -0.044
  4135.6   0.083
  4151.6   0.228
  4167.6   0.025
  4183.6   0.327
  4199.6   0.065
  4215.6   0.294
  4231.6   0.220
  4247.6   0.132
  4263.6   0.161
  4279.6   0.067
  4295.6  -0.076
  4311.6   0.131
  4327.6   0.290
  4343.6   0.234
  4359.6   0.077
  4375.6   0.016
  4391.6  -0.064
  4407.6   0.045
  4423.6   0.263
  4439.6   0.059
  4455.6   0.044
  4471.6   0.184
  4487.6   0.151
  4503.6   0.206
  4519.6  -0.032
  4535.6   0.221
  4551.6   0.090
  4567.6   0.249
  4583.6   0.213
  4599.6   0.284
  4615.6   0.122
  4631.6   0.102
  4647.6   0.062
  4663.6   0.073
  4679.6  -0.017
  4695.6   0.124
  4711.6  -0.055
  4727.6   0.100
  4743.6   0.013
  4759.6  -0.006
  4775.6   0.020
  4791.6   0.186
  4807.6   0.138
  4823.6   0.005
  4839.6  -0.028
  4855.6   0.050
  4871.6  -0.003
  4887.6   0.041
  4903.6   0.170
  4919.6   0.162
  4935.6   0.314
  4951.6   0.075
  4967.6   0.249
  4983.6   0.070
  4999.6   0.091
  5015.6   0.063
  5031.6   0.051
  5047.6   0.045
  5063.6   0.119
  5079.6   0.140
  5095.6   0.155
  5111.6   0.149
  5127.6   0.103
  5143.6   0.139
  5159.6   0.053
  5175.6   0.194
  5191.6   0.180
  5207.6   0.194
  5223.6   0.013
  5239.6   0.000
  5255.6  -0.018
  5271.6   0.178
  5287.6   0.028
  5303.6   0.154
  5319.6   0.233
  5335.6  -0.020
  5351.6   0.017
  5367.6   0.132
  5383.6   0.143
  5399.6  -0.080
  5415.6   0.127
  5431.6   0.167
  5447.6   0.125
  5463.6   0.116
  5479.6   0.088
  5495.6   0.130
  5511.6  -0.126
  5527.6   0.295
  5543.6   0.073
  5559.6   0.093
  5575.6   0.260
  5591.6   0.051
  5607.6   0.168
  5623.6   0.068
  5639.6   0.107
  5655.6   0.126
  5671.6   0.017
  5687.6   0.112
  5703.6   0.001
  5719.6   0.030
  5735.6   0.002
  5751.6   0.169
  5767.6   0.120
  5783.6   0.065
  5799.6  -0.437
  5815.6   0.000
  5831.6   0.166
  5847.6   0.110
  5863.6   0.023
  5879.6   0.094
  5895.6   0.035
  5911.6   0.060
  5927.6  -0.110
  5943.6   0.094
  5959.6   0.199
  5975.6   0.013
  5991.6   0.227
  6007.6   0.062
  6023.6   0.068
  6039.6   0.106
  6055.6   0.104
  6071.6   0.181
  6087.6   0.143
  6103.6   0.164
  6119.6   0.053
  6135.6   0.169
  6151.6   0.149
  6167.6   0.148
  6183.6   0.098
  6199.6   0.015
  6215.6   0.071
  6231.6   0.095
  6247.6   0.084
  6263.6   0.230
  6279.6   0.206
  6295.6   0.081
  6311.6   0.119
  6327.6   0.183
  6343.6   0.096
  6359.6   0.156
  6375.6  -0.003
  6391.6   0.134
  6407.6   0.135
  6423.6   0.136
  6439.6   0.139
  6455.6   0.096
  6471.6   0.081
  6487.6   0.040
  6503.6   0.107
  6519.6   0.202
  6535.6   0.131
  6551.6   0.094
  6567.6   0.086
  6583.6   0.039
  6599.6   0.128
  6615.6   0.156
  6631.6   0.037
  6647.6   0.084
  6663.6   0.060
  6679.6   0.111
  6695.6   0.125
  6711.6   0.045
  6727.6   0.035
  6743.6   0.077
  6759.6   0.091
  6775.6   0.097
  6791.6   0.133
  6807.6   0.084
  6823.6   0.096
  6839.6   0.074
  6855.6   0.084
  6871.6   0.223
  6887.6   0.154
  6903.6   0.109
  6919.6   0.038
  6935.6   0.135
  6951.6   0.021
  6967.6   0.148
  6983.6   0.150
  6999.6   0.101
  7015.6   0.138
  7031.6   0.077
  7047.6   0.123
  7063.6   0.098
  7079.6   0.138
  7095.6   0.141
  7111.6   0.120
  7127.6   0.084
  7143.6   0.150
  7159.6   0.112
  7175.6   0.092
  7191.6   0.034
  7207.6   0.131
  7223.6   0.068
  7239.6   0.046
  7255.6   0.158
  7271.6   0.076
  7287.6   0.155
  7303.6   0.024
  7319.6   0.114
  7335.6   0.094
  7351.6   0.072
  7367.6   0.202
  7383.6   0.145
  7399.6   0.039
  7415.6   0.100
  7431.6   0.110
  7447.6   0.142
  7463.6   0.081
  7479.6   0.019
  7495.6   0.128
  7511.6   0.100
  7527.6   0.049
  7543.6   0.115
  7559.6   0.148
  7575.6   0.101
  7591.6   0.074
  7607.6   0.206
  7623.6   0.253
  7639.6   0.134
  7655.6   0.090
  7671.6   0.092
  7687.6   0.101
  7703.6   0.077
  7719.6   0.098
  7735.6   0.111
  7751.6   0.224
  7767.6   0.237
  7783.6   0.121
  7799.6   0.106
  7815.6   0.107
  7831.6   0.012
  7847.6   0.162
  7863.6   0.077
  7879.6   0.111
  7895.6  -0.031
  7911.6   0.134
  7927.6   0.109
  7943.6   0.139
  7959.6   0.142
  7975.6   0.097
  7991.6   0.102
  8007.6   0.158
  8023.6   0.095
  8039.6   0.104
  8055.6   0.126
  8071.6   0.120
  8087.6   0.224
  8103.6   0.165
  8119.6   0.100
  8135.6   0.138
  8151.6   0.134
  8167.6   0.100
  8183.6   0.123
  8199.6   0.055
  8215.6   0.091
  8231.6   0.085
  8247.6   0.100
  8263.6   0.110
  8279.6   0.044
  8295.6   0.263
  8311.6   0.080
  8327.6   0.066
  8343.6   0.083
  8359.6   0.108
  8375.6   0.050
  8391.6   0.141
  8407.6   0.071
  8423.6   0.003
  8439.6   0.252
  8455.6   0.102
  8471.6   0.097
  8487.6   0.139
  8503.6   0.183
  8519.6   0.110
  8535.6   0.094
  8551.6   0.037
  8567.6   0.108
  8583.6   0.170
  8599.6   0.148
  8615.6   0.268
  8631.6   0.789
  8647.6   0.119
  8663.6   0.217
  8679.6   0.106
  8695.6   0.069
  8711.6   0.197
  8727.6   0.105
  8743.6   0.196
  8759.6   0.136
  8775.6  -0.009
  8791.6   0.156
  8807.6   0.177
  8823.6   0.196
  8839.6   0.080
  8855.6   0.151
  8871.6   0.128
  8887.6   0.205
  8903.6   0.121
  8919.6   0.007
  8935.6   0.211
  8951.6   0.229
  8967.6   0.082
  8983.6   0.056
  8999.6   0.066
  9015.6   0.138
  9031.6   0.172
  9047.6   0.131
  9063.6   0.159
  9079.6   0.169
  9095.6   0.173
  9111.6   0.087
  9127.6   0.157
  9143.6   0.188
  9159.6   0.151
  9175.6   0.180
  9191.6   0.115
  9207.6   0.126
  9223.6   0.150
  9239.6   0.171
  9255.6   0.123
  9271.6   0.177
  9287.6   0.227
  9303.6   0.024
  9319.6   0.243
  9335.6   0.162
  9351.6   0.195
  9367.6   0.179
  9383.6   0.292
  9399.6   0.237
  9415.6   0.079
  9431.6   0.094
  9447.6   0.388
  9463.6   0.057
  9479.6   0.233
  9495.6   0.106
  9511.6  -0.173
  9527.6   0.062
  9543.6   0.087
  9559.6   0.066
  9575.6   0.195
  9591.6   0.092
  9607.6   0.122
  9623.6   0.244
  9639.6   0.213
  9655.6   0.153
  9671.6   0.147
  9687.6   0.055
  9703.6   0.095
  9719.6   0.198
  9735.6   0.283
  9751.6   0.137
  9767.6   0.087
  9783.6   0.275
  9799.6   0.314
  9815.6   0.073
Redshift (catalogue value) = 1.31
